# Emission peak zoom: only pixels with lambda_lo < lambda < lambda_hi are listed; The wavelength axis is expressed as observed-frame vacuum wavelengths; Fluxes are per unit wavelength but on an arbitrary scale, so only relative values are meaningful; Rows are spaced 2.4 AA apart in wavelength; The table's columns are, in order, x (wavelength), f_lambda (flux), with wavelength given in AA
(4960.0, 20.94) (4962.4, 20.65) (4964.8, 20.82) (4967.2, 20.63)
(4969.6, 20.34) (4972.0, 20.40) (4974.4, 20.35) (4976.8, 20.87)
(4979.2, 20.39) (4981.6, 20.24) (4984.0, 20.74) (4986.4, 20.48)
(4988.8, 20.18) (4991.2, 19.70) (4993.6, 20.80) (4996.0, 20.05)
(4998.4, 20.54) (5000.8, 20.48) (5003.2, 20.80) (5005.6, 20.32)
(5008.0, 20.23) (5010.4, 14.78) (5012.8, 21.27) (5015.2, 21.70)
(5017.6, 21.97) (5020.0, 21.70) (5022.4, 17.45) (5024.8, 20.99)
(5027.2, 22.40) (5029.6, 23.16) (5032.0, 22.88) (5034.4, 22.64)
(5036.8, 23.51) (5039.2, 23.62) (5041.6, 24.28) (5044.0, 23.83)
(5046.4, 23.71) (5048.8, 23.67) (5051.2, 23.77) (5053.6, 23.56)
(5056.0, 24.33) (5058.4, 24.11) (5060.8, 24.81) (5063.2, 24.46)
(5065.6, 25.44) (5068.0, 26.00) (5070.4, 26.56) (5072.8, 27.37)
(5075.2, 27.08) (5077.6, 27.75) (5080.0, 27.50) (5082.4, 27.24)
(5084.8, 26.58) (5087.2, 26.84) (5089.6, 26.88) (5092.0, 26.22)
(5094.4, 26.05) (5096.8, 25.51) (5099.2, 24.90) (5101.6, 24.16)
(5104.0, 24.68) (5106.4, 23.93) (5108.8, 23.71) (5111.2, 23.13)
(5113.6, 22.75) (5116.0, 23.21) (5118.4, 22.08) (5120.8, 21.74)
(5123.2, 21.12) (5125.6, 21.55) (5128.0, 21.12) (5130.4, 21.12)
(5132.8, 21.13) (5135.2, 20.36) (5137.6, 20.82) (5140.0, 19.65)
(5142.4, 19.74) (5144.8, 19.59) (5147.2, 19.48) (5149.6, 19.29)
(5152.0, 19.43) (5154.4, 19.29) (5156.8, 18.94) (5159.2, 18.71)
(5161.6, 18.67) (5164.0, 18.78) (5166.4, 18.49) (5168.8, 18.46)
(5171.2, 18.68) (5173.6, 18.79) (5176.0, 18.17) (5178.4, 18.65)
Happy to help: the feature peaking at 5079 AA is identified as C III] 1909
